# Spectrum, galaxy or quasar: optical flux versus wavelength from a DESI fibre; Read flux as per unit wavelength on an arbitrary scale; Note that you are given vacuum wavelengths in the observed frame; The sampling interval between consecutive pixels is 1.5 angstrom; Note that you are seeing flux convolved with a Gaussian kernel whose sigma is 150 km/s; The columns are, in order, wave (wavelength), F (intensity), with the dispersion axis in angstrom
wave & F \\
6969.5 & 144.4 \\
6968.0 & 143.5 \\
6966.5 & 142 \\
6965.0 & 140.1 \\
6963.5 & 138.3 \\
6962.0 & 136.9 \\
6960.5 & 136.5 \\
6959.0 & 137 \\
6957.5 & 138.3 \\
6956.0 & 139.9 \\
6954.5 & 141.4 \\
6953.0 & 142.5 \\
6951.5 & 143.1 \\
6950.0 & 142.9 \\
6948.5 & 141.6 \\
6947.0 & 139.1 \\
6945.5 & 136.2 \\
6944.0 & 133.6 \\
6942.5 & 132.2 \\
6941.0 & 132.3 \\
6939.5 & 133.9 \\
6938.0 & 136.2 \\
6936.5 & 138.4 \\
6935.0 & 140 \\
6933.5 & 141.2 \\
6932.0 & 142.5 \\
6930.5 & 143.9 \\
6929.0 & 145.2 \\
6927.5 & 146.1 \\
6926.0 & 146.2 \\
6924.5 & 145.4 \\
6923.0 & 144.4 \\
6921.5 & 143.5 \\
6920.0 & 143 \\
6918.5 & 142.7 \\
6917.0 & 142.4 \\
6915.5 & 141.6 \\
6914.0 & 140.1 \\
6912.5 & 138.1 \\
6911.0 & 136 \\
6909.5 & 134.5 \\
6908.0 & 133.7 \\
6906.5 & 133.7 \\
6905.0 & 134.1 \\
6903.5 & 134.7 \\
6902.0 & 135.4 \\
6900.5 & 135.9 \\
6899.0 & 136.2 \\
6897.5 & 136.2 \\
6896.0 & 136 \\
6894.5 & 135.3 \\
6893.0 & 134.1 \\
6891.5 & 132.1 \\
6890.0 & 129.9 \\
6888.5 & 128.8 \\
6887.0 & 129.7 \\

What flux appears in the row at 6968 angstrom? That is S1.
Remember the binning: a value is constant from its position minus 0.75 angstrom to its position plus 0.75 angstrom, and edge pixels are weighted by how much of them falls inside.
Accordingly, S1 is 143.5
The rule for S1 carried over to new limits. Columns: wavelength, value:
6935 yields 140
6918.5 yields 142.7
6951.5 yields 143.1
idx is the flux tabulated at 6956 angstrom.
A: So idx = 139.9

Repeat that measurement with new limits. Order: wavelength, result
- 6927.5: 146.1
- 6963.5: 138.3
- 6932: 142.5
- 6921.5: 143.5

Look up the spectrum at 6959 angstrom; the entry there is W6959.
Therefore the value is 137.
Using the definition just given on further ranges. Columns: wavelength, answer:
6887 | 129.7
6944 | 133.6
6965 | 140.1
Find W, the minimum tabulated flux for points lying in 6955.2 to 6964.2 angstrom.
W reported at 136.5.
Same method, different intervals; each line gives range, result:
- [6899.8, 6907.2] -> 133.7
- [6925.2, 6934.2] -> 141.2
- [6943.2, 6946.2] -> 133.6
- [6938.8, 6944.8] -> 132.2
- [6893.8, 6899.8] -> 135.3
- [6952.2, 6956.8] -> 139.9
